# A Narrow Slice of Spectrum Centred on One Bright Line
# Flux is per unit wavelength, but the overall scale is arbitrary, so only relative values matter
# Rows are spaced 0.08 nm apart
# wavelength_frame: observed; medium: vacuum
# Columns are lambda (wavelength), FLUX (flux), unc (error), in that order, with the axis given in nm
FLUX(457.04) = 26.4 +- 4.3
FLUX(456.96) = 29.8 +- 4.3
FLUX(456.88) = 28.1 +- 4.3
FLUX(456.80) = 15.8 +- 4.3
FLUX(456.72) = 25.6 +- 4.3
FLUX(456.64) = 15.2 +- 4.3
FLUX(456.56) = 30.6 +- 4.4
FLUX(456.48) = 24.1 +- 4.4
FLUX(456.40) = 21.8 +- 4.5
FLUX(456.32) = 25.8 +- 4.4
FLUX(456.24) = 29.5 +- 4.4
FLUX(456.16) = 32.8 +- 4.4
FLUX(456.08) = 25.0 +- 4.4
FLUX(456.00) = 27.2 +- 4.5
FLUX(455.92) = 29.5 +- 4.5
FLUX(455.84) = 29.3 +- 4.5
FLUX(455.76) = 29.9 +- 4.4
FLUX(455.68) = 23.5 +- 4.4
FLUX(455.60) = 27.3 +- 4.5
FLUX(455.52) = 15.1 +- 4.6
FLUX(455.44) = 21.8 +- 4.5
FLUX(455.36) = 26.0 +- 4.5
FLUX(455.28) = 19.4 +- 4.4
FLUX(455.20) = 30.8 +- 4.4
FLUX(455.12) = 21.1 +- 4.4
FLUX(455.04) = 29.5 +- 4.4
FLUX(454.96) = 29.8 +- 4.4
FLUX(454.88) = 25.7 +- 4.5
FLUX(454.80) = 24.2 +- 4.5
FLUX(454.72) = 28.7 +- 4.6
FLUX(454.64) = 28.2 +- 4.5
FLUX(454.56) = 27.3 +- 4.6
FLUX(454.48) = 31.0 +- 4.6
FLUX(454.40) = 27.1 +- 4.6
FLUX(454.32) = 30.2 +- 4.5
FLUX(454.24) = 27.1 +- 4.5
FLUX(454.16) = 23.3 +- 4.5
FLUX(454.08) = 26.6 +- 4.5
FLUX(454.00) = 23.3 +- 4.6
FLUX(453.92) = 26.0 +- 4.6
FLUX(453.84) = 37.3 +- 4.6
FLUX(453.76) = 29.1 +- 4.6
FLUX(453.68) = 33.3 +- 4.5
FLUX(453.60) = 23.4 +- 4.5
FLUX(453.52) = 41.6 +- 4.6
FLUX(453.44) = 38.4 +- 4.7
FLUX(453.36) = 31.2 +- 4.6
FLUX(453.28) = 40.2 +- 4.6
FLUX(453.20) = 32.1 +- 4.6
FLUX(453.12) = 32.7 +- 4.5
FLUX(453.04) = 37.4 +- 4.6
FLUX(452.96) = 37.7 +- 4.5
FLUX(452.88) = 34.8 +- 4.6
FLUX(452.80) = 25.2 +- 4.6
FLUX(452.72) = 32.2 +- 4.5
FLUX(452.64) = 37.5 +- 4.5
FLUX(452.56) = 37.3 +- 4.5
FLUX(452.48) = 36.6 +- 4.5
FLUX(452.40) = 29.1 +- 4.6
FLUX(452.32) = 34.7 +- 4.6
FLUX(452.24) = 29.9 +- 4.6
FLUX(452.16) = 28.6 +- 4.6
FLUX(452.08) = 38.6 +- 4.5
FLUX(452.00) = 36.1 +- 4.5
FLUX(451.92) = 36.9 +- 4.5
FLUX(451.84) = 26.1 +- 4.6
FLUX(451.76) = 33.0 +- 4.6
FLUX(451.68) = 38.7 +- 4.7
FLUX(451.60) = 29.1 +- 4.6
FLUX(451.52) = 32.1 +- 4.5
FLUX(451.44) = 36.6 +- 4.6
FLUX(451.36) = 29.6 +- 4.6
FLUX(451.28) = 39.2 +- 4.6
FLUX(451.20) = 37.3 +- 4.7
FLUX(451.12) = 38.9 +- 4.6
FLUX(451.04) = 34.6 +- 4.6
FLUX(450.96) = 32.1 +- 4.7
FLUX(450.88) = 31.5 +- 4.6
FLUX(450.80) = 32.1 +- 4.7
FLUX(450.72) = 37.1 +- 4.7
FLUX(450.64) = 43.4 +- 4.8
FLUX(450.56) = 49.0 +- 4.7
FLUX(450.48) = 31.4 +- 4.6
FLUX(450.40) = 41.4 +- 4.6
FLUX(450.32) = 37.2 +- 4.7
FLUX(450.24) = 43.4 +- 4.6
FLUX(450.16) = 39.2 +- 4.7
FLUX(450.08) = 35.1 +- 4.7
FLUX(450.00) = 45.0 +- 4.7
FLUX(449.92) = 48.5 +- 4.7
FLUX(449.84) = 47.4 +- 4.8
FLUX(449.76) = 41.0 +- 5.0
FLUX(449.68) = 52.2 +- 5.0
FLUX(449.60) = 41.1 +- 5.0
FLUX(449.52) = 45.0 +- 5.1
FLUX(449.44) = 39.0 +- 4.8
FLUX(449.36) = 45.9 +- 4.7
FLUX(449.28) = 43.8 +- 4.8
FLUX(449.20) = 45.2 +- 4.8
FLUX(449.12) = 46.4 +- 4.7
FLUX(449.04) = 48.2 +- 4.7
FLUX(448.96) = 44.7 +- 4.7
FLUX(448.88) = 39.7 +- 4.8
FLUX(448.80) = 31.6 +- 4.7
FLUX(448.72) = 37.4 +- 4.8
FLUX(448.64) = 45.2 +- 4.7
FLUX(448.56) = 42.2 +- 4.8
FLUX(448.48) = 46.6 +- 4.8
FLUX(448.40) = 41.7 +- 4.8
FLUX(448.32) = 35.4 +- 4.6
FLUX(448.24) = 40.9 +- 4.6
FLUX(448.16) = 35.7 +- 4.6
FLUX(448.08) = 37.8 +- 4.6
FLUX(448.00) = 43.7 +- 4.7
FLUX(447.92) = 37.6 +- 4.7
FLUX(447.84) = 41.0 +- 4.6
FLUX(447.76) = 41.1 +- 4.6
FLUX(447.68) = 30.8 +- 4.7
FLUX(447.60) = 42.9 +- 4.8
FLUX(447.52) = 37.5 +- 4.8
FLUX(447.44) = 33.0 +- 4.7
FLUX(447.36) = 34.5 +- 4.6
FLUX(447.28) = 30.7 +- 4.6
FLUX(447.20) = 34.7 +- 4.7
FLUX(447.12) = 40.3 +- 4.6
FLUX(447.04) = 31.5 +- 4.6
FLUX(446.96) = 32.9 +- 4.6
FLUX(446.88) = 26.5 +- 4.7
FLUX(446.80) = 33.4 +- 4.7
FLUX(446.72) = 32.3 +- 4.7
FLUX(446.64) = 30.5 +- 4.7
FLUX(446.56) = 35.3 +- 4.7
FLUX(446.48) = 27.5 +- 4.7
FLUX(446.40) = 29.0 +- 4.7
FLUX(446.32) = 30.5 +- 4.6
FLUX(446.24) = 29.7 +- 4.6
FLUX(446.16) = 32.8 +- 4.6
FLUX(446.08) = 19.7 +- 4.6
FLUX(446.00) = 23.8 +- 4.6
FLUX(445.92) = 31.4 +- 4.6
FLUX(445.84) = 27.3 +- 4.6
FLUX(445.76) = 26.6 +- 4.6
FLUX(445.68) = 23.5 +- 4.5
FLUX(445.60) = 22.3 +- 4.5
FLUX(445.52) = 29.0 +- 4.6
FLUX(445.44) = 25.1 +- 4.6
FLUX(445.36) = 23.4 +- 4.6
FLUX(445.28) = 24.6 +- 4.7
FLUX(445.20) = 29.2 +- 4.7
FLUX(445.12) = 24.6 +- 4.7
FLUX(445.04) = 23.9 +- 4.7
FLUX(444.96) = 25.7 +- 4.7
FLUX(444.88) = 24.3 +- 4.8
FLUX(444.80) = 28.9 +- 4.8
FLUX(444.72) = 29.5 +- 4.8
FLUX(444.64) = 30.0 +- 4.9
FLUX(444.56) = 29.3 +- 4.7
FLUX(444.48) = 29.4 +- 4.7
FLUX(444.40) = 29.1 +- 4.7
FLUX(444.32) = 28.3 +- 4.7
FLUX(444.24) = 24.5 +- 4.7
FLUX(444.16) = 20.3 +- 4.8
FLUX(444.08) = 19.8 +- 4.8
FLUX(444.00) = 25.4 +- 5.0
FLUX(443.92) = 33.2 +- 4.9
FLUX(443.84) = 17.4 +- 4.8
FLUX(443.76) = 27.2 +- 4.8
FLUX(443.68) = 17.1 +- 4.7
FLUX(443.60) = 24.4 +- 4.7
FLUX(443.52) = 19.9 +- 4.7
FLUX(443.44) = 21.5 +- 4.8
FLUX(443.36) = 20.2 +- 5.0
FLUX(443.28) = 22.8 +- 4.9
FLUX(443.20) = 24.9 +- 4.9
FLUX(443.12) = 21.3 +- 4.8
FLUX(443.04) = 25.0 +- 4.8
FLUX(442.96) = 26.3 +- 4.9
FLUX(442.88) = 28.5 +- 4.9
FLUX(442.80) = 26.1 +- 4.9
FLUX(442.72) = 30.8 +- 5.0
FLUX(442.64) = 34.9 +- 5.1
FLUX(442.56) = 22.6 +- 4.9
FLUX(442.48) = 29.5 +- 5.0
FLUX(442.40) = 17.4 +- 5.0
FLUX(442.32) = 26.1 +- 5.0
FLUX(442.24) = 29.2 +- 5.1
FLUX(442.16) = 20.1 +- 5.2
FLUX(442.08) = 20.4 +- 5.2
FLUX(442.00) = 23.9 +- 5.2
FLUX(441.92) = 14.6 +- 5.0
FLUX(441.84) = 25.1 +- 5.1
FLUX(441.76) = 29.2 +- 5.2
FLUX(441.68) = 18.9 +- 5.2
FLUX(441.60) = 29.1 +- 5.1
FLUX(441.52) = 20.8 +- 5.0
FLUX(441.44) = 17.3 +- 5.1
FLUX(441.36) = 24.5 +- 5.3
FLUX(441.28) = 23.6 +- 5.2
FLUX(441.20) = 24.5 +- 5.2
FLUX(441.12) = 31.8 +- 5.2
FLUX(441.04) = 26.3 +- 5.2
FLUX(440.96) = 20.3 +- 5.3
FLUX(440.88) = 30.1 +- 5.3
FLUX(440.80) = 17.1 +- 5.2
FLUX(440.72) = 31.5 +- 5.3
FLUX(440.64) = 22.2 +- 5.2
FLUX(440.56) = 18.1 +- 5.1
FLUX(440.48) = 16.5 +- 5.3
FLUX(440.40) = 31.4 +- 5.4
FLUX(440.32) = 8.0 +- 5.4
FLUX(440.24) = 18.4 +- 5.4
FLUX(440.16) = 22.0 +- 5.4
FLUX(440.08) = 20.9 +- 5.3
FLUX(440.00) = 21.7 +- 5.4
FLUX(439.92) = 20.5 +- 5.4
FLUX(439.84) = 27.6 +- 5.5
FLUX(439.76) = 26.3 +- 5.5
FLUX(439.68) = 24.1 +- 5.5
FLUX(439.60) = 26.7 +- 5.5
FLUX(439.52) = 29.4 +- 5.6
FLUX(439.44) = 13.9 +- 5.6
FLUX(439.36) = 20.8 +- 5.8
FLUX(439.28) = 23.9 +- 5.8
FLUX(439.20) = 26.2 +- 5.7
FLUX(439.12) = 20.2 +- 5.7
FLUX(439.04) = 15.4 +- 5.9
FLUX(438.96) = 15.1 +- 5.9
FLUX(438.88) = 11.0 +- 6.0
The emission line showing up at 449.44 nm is C IV 1549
